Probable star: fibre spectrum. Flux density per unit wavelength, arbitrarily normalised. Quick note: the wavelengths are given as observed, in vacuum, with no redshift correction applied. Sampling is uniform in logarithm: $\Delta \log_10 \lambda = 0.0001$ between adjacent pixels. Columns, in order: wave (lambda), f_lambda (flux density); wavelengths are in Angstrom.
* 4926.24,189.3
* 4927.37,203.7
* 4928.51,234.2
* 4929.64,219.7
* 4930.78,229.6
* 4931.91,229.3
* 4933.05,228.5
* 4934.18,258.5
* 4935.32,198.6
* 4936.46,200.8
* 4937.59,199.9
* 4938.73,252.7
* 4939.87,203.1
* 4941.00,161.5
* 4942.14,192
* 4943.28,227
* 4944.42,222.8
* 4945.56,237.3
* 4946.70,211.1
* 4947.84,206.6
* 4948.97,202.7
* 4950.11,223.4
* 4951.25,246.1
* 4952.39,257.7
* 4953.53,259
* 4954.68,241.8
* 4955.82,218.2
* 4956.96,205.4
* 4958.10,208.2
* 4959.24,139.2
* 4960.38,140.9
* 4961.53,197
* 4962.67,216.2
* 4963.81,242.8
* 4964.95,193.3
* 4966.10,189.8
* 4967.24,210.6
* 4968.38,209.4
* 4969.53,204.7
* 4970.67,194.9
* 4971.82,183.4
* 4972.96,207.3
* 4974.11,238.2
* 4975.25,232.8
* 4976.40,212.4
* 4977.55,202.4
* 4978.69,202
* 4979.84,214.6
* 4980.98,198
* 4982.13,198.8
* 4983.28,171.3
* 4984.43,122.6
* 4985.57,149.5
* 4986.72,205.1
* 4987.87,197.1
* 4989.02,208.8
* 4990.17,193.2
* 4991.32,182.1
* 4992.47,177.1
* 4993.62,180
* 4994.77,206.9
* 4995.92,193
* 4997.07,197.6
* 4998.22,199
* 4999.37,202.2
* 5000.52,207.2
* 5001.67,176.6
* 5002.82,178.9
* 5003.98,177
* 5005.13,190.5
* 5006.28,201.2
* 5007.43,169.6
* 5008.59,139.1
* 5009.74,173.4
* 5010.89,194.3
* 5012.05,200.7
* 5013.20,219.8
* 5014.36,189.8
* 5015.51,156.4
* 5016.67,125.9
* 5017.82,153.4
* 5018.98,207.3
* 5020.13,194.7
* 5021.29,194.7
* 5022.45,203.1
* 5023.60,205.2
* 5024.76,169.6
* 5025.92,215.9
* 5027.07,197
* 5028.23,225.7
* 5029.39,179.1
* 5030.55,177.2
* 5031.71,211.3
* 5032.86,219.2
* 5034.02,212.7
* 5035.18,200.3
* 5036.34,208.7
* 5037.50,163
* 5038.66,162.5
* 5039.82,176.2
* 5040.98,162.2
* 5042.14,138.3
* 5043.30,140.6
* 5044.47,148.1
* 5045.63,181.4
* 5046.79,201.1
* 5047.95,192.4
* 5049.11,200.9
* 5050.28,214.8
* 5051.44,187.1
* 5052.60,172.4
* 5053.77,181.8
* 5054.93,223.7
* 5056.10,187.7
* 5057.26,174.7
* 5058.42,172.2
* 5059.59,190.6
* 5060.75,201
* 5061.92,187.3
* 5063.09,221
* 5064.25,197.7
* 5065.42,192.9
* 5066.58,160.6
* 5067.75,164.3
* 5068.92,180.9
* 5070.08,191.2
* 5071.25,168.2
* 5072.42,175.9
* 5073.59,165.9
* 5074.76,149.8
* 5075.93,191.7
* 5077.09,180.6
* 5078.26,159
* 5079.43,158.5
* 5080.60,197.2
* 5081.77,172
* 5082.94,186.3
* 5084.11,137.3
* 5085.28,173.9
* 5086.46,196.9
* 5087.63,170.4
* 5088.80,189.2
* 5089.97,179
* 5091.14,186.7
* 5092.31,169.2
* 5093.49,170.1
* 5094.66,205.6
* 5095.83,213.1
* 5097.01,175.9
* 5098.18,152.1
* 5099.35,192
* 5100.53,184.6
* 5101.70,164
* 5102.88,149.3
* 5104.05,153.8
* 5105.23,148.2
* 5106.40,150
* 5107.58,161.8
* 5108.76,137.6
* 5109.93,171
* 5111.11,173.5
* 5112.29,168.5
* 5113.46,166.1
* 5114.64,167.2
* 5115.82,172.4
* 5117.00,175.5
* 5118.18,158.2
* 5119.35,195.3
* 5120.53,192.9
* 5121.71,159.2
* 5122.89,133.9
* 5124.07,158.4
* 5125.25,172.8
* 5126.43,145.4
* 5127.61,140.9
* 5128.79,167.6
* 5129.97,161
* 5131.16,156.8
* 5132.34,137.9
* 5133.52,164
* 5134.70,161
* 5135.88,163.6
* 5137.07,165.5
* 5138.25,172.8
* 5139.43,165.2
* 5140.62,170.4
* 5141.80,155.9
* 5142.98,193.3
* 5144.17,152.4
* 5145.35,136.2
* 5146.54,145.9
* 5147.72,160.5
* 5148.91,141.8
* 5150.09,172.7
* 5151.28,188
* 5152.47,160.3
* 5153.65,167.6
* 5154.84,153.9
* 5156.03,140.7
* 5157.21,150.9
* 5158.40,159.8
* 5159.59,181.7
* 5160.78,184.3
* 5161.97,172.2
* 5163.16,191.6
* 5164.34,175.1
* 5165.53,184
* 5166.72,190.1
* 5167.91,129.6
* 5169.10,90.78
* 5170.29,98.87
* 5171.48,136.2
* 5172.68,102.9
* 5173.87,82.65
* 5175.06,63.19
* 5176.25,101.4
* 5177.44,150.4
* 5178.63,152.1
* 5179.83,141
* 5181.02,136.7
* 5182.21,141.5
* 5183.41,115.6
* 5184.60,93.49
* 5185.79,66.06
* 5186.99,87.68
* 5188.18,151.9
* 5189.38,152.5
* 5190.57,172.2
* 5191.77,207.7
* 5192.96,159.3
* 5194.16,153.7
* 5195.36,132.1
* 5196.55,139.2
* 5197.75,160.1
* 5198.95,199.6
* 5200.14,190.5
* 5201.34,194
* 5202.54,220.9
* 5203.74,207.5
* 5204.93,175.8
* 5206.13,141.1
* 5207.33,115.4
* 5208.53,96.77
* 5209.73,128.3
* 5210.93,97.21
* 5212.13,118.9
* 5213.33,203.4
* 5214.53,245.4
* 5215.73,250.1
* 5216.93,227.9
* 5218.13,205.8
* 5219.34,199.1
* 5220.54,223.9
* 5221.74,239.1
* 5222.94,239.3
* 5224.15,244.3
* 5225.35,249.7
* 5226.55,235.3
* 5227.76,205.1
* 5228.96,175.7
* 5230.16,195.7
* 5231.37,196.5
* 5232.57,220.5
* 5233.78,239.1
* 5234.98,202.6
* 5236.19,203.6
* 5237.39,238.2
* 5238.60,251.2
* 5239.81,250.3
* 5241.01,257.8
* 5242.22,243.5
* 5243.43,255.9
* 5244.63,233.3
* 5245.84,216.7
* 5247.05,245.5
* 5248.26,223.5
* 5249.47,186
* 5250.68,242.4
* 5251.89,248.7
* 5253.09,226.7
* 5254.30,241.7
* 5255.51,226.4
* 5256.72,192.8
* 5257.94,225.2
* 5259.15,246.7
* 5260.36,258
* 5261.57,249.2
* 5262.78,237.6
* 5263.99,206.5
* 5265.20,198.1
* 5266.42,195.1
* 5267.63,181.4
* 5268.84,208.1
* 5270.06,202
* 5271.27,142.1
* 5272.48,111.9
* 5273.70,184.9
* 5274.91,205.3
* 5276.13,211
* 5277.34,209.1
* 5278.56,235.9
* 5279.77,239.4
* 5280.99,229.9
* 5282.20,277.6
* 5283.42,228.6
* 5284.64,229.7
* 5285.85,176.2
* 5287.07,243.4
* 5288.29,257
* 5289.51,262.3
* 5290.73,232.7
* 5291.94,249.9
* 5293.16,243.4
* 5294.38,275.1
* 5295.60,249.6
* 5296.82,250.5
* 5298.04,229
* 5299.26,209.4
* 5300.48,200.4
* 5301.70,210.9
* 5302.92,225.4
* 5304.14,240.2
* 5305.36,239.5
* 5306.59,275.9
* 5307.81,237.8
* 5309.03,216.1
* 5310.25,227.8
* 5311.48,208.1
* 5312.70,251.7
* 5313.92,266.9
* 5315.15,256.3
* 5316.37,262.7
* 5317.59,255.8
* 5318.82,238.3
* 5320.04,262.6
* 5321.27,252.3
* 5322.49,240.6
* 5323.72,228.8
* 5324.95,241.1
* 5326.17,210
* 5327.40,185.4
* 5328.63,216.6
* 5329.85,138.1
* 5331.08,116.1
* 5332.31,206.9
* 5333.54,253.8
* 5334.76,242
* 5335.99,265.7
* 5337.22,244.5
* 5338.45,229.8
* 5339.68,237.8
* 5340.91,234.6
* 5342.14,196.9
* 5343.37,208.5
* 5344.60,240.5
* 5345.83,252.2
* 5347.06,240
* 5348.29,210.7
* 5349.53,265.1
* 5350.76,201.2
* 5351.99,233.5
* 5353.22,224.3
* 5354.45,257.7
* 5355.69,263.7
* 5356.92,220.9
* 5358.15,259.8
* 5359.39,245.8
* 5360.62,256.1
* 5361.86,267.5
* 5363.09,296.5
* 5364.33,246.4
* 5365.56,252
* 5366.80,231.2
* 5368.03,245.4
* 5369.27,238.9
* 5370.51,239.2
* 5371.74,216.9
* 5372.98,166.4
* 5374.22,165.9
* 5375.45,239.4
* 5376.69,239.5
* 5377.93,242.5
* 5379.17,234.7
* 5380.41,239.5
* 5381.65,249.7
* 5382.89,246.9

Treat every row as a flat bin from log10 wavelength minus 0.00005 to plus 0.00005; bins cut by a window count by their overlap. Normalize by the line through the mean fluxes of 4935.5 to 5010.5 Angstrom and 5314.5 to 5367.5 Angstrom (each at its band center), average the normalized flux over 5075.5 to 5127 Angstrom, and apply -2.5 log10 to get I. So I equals 0.235 mag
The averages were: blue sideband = 200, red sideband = 235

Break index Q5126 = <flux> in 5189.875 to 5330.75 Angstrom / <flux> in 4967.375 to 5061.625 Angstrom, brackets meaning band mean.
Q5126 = 1.1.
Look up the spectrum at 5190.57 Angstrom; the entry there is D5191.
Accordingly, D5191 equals 172.2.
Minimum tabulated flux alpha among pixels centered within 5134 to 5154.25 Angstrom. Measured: 136.2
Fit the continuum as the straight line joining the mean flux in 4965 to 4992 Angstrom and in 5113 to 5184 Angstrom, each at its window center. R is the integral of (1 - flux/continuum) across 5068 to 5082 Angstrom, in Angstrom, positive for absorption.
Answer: -0.14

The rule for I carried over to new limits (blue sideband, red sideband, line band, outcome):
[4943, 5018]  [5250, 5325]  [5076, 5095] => 0.177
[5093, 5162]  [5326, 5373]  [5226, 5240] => -0.109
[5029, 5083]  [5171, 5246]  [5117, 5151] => 0.122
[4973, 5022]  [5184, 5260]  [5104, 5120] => 0.174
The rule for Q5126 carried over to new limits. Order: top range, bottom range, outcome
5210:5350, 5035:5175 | 1.33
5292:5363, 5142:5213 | 1.58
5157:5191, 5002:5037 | 0.72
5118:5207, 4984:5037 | 0.81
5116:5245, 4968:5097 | 0.91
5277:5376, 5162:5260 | 1.28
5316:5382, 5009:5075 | 1.25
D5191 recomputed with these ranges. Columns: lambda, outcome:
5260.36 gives 258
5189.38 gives 152.5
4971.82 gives 183.4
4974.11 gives 238.2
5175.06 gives 63.19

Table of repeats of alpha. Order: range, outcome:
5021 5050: 138.3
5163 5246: 63.19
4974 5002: 122.6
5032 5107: 137.3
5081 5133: 133.9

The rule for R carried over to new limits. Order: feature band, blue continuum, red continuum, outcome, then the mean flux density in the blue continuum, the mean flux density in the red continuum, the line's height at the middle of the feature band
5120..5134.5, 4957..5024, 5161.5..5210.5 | 0.0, 191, 144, 158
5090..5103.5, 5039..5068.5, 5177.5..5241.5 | 0.3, 183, 182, 182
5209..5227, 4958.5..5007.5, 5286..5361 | 1.3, 194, 234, 221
